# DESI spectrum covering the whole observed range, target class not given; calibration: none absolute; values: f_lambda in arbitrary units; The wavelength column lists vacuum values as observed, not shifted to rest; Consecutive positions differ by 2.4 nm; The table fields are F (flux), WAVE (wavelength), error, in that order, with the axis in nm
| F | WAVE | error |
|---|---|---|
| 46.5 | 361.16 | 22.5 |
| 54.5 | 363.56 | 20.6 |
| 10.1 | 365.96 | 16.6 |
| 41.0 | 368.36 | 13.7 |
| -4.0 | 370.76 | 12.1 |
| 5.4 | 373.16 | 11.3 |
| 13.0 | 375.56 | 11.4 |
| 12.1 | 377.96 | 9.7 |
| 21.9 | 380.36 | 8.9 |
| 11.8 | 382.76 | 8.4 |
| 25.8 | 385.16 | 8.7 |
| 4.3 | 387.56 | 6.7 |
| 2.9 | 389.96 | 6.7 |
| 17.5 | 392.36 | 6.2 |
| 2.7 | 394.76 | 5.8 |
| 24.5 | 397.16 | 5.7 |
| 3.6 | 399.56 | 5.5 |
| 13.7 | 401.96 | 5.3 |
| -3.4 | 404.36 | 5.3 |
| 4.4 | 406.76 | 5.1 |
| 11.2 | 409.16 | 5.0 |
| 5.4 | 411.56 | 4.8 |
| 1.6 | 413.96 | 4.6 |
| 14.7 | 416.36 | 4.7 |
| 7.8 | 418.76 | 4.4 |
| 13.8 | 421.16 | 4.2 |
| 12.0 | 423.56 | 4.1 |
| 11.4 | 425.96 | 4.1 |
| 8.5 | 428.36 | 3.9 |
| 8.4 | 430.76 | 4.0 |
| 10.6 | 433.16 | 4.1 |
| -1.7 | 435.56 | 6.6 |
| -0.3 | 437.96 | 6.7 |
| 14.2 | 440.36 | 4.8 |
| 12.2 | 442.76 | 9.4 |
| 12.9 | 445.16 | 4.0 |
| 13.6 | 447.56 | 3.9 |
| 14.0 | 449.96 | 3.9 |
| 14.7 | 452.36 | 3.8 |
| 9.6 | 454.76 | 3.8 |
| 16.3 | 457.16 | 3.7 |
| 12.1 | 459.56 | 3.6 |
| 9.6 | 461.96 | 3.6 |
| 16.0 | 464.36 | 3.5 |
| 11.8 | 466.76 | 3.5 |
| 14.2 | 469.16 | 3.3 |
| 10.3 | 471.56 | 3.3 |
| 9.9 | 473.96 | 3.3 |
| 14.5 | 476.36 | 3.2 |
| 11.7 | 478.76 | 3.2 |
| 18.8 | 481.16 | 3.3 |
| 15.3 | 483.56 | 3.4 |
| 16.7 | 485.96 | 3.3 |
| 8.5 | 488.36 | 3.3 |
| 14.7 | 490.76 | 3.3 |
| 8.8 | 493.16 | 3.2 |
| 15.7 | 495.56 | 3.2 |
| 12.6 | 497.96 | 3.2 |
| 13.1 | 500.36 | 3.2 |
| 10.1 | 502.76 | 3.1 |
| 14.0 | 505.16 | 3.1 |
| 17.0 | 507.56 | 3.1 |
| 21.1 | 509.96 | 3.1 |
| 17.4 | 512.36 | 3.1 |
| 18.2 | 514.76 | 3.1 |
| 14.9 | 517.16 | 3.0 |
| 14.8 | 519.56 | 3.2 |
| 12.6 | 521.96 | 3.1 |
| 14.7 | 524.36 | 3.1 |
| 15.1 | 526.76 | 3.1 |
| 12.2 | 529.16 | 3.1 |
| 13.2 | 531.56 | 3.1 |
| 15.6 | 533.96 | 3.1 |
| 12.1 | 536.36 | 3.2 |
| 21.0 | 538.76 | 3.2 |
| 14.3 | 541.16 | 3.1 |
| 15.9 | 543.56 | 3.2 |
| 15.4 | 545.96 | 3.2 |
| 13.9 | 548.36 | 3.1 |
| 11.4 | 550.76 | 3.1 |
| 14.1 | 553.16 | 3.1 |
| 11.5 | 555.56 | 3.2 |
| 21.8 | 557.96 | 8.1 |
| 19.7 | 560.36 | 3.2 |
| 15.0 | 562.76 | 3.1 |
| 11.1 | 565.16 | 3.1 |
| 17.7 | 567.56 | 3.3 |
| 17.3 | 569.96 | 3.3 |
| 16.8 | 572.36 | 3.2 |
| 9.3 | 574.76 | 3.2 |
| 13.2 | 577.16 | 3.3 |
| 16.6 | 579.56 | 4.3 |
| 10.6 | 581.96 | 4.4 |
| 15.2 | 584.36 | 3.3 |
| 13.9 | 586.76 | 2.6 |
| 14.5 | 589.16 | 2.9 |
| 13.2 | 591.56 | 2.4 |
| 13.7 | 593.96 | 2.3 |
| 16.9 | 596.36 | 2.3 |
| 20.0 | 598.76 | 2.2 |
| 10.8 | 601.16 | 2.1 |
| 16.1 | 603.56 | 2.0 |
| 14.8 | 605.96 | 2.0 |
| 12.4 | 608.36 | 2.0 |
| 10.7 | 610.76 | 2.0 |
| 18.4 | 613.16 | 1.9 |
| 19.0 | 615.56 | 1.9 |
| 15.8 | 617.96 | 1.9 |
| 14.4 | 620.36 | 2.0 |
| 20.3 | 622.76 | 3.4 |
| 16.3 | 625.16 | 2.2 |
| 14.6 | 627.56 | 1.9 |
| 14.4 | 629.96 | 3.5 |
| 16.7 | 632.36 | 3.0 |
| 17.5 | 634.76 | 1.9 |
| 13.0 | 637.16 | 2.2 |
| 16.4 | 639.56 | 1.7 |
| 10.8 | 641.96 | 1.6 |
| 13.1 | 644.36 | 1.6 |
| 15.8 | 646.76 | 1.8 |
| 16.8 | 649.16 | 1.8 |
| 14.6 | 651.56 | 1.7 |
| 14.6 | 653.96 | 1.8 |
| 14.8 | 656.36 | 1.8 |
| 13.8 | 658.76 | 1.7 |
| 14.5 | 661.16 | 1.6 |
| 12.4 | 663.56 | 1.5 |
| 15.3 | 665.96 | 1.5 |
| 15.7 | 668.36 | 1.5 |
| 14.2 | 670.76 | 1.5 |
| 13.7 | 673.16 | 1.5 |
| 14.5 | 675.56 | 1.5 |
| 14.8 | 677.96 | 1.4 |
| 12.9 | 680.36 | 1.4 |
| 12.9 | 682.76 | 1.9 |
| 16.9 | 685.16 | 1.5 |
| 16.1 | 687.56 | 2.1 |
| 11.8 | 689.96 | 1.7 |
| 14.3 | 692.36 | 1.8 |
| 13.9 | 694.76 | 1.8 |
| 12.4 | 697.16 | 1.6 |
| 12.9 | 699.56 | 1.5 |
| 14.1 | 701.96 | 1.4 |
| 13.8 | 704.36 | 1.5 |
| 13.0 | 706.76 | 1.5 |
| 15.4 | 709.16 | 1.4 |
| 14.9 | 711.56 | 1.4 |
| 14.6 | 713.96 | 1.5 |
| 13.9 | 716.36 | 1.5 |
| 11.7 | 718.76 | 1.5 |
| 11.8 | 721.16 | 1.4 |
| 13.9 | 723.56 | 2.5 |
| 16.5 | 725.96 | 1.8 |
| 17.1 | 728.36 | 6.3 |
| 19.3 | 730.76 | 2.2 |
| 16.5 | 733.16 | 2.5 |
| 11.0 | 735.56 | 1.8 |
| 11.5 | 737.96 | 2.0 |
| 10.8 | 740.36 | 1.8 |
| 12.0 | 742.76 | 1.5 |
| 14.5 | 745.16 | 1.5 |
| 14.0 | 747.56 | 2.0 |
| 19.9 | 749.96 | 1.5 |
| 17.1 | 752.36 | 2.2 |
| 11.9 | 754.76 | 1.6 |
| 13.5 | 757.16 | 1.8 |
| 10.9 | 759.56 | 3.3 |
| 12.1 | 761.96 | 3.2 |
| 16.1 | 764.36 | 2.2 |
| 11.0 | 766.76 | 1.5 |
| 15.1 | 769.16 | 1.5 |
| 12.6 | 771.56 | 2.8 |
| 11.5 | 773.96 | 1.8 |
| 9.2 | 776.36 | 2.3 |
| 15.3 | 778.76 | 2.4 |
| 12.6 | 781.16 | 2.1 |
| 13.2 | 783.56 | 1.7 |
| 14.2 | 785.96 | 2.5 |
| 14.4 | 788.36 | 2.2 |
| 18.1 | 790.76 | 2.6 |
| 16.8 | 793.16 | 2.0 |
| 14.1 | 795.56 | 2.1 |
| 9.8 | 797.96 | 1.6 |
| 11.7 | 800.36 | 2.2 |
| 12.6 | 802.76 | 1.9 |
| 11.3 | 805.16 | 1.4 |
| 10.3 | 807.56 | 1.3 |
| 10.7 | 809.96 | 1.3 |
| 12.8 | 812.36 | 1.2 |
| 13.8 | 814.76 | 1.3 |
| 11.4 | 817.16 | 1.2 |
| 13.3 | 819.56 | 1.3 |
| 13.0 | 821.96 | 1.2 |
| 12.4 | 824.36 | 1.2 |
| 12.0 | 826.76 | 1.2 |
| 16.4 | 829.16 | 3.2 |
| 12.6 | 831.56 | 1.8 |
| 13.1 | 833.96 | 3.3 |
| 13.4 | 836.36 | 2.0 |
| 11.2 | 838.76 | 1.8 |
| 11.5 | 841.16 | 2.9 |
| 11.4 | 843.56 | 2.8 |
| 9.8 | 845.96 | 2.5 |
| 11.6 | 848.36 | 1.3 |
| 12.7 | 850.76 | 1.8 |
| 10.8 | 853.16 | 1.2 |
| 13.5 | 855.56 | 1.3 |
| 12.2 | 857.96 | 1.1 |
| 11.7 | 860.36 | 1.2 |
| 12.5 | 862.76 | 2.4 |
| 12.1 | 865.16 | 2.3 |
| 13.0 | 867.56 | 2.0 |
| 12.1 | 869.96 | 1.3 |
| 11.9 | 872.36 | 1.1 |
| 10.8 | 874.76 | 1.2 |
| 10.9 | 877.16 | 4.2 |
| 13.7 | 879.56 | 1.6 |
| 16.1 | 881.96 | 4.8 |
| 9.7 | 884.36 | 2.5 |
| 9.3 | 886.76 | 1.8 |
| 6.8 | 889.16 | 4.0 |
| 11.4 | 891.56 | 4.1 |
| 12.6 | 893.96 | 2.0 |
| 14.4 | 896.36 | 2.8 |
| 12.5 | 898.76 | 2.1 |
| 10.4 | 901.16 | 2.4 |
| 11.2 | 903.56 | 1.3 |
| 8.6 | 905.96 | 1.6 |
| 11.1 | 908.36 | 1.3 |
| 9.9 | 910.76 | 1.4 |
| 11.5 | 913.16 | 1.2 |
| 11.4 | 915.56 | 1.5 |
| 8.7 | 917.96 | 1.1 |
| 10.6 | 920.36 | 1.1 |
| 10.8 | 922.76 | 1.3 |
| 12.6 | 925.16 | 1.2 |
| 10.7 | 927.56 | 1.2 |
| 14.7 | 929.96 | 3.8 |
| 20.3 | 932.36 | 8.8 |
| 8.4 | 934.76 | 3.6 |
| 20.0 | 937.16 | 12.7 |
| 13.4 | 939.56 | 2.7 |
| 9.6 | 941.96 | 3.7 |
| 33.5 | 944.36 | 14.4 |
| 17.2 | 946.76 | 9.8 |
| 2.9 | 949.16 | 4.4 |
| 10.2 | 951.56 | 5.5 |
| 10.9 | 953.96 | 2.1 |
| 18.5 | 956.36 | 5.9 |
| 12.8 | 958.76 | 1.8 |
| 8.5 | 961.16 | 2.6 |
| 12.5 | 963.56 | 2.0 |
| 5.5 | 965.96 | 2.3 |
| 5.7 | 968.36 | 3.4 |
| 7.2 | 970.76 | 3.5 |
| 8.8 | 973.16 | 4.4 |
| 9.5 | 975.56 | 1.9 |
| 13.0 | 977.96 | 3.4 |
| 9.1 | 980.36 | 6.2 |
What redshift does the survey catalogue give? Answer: 0.115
